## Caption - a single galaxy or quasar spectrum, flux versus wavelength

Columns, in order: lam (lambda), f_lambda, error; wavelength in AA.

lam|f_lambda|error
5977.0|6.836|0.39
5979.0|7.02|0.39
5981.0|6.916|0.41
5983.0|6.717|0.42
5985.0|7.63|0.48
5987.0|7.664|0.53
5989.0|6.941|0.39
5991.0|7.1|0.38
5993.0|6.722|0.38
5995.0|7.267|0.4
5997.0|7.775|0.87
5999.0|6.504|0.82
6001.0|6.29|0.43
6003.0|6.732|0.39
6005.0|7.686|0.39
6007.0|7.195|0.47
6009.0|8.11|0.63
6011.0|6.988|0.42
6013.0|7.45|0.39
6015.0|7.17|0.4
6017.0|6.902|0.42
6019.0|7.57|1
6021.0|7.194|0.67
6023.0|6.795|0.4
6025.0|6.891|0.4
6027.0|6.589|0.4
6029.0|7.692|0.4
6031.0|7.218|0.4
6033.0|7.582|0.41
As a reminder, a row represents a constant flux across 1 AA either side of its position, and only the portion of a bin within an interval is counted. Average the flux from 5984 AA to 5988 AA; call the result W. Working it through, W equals 7.65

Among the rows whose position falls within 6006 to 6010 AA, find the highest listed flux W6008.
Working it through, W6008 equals 8.11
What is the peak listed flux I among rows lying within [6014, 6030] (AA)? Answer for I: 7.692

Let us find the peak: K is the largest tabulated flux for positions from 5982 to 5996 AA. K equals 7.664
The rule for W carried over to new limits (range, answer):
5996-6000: 7.14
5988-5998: 7.16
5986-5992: 7.23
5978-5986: 7.07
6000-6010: 7.2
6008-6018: 7.32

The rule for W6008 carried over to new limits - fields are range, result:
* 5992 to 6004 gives 7.775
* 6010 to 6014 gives 7.45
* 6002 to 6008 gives 7.686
